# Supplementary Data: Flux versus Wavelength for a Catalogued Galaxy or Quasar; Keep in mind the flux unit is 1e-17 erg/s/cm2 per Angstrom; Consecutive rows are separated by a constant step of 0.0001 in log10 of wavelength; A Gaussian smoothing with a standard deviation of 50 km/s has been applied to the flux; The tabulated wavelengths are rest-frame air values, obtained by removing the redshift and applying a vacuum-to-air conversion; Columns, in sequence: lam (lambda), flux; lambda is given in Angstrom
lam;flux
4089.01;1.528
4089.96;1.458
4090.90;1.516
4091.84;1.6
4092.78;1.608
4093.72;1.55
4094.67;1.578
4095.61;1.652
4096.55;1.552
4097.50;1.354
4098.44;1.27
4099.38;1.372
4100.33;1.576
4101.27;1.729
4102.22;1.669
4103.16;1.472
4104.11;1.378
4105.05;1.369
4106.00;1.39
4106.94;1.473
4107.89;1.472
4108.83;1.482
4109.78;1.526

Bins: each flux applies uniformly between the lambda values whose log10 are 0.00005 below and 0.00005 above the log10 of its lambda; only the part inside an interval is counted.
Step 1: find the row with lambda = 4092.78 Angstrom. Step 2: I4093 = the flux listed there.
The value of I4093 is 1.608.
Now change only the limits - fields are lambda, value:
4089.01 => 1.528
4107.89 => 1.472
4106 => 1.39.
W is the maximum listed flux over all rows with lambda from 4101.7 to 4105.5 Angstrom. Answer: 1.669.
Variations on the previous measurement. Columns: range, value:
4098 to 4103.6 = 1.729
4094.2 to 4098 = 1.652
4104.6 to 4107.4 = 1.473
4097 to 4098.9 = 1.354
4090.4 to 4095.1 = 1.608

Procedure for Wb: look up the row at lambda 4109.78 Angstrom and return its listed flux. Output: 1.526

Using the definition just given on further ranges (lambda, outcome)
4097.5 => 1.354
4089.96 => 1.458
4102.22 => 1.669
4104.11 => 1.378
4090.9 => 1.516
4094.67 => 1.578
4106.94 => 1.473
